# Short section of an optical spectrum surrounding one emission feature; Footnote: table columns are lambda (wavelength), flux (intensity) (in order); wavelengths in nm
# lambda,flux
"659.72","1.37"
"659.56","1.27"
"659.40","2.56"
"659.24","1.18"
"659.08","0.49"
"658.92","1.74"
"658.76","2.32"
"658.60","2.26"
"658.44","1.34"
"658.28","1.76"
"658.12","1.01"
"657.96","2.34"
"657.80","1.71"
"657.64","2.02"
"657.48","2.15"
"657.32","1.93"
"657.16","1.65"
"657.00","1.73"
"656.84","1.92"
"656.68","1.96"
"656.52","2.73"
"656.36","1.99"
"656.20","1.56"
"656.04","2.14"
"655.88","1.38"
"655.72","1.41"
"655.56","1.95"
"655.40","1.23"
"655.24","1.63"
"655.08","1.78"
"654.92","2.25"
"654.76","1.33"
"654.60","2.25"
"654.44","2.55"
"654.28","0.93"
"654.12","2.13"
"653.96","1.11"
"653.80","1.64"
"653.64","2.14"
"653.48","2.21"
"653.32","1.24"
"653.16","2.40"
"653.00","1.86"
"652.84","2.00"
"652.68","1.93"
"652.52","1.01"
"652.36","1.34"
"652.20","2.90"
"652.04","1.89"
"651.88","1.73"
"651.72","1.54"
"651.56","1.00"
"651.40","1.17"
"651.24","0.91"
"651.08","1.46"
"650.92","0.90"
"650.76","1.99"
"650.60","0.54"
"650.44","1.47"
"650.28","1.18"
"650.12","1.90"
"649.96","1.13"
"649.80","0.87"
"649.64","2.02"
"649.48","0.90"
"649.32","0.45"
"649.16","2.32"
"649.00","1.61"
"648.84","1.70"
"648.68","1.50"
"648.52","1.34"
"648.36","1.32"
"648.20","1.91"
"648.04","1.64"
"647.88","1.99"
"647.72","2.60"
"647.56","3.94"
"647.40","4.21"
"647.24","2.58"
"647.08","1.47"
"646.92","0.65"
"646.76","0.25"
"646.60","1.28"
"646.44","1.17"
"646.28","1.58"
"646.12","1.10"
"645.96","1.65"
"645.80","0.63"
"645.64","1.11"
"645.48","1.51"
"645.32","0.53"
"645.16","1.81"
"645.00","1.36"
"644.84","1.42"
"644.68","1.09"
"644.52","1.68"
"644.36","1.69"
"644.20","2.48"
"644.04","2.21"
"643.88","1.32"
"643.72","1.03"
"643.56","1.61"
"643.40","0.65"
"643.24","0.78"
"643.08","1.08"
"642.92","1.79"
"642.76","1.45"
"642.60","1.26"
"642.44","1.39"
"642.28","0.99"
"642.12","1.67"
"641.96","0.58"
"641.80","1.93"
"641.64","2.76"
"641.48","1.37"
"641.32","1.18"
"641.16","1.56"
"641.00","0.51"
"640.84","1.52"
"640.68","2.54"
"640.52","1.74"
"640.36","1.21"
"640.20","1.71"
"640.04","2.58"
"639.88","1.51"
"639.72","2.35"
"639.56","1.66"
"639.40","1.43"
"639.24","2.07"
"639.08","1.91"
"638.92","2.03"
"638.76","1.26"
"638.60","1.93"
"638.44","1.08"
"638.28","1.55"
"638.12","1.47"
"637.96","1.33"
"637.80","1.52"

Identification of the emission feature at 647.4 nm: H-beta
